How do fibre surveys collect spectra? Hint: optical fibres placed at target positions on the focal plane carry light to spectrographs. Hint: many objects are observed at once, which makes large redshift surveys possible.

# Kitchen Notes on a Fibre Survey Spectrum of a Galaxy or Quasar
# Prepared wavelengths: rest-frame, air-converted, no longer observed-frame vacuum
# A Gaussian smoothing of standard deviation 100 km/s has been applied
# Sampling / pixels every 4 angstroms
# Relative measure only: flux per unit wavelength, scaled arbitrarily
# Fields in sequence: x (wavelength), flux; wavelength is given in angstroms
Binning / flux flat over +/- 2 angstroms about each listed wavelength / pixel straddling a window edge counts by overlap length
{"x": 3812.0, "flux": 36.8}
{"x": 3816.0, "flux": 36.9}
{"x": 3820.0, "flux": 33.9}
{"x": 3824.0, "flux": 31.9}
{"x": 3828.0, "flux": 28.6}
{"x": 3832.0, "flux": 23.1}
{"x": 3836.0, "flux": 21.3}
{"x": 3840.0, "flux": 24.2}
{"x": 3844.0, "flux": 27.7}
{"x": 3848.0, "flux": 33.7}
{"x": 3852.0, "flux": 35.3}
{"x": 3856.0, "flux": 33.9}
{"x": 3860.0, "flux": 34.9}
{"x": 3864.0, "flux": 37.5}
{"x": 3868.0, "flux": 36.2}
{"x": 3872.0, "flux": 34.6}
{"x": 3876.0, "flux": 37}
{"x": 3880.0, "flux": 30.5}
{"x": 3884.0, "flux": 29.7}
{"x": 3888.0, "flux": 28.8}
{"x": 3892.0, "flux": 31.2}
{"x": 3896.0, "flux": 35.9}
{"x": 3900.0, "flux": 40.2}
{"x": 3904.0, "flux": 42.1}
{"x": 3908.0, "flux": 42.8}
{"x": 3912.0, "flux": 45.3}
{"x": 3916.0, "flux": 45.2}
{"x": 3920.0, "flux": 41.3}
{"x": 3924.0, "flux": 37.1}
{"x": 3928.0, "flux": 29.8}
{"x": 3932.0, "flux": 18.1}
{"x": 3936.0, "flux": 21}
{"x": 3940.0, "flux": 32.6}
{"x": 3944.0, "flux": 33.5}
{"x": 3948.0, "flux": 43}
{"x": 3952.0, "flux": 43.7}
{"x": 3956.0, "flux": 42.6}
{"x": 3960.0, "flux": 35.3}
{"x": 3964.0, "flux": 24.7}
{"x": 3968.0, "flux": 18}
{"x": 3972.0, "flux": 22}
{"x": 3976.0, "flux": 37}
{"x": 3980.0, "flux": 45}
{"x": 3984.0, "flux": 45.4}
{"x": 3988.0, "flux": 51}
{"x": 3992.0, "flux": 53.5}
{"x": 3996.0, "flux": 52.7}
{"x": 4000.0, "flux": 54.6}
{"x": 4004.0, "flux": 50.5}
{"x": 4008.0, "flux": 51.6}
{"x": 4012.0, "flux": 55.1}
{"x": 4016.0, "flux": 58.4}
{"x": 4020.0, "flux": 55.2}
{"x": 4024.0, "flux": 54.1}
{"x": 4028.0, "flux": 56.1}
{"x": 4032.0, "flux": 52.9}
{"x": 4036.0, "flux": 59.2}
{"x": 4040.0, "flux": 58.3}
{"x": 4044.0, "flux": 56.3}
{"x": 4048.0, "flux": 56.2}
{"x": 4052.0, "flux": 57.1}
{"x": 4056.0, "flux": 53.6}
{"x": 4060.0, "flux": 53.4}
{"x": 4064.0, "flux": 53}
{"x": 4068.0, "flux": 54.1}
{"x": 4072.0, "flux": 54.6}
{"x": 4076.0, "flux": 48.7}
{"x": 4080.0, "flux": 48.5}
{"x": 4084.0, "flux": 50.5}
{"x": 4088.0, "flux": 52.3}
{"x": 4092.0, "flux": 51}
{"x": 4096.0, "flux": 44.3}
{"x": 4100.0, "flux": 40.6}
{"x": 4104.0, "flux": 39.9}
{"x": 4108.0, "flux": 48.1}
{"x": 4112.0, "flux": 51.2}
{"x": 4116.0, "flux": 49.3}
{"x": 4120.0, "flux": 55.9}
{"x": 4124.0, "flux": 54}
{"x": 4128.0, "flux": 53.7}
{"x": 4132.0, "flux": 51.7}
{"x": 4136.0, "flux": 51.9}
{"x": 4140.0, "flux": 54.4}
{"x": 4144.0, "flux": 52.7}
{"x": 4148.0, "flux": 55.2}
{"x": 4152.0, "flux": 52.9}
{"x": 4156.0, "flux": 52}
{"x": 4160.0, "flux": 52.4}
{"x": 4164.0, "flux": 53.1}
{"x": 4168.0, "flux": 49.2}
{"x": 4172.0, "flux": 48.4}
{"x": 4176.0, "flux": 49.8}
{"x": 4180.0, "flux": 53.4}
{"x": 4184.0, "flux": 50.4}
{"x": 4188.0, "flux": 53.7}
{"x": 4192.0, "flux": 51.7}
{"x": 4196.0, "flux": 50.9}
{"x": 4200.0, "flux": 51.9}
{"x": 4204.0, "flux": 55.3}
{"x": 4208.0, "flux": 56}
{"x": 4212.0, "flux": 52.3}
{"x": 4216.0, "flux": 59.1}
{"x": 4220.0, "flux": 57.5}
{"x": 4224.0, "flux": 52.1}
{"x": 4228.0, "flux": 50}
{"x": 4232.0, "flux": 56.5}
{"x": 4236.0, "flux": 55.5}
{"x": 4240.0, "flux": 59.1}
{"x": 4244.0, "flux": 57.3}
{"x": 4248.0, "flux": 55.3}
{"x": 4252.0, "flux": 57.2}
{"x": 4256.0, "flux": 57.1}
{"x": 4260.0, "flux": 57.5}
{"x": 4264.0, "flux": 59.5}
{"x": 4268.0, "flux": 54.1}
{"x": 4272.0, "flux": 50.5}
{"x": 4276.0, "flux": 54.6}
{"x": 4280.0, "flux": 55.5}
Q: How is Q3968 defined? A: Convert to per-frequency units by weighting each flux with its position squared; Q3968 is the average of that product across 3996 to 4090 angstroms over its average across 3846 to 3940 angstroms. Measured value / 1.67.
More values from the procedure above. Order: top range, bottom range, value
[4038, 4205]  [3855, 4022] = 1.45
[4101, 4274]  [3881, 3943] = 1.76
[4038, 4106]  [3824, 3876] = 1.84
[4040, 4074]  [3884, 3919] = 1.54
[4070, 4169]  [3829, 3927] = 1.66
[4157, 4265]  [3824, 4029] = 1.63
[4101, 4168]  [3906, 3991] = 1.56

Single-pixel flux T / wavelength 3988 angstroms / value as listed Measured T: 51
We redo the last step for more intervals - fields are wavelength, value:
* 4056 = 53.6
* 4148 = 55.2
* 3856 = 33.9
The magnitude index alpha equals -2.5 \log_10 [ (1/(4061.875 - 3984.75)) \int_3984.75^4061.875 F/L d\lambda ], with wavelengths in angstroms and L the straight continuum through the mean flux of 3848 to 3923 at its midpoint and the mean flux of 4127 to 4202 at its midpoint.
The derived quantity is -0.23 mag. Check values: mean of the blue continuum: 36.7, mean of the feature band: 54.6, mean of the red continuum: 52.1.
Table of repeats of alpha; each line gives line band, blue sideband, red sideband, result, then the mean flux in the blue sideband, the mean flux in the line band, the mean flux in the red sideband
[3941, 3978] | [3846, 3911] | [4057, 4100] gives 0.24 mag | 35.4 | 33.3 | 50.6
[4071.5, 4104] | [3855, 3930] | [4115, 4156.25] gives 0.04 mag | 36.6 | 48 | 53.2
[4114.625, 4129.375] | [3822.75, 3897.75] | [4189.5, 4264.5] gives -0.11 mag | 31.3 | 53.4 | 55.3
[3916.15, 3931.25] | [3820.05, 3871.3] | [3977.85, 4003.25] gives 0.16 mag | 30.9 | 35.7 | 50.3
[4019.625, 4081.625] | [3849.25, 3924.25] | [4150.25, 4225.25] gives -0.20 mag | 36.8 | 54.5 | 52.7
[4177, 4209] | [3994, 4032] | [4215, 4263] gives 0.06 mag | 54.2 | 52.7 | 56.2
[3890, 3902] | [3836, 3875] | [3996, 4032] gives 0.07 mag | 32.6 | 35.8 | 54.3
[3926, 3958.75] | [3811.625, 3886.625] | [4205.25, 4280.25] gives 0.14 mag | 31.9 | 33.1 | 55.6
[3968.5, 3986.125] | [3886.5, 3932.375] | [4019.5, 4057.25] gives 0.30 mag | 37.2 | 35.8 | 56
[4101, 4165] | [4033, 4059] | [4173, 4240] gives 0.07 mag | 56.5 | 51.6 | 53.6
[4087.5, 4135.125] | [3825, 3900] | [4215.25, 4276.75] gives -0.04 mag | 31.6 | 49.3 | 55.8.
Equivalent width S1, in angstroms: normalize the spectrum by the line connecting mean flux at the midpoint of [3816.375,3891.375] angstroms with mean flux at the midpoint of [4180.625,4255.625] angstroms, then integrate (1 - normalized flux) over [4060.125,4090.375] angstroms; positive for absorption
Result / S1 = -4.20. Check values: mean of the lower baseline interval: 31.4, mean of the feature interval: 51.8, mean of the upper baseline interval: 54.6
